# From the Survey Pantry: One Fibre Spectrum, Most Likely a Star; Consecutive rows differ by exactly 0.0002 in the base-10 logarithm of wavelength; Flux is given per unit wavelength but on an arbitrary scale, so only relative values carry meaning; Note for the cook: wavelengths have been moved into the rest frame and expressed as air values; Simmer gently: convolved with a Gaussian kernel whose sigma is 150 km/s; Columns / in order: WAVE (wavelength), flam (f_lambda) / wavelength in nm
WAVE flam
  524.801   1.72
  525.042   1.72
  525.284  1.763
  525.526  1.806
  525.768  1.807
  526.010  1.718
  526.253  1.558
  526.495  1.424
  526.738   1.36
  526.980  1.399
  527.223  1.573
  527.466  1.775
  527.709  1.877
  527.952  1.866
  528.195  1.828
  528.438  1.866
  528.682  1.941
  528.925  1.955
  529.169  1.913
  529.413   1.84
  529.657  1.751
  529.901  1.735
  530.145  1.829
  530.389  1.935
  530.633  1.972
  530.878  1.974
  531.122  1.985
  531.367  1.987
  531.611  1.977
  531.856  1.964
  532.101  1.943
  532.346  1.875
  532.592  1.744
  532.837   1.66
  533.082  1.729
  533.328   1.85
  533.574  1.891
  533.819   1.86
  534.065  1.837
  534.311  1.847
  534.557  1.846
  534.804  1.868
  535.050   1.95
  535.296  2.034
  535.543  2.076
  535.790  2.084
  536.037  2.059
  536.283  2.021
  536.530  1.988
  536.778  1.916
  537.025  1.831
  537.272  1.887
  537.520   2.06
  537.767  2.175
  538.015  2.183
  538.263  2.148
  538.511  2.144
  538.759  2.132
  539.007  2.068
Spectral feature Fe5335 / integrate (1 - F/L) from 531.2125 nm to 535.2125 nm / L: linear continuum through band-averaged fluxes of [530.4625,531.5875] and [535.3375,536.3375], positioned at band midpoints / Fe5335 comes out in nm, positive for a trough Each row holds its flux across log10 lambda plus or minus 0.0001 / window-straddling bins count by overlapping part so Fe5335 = 0.29 nm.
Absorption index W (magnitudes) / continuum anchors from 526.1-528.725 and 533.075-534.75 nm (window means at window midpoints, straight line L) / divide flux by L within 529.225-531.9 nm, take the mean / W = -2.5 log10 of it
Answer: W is -0.09 mag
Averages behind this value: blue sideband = 1.67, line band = 1.9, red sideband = 1.85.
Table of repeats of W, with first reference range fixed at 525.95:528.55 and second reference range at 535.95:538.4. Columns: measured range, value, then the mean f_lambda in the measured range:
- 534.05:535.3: 0.03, 1.89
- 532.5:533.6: 0.06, 1.77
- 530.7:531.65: -0.10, 1.98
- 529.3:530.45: -0.03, 1.81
